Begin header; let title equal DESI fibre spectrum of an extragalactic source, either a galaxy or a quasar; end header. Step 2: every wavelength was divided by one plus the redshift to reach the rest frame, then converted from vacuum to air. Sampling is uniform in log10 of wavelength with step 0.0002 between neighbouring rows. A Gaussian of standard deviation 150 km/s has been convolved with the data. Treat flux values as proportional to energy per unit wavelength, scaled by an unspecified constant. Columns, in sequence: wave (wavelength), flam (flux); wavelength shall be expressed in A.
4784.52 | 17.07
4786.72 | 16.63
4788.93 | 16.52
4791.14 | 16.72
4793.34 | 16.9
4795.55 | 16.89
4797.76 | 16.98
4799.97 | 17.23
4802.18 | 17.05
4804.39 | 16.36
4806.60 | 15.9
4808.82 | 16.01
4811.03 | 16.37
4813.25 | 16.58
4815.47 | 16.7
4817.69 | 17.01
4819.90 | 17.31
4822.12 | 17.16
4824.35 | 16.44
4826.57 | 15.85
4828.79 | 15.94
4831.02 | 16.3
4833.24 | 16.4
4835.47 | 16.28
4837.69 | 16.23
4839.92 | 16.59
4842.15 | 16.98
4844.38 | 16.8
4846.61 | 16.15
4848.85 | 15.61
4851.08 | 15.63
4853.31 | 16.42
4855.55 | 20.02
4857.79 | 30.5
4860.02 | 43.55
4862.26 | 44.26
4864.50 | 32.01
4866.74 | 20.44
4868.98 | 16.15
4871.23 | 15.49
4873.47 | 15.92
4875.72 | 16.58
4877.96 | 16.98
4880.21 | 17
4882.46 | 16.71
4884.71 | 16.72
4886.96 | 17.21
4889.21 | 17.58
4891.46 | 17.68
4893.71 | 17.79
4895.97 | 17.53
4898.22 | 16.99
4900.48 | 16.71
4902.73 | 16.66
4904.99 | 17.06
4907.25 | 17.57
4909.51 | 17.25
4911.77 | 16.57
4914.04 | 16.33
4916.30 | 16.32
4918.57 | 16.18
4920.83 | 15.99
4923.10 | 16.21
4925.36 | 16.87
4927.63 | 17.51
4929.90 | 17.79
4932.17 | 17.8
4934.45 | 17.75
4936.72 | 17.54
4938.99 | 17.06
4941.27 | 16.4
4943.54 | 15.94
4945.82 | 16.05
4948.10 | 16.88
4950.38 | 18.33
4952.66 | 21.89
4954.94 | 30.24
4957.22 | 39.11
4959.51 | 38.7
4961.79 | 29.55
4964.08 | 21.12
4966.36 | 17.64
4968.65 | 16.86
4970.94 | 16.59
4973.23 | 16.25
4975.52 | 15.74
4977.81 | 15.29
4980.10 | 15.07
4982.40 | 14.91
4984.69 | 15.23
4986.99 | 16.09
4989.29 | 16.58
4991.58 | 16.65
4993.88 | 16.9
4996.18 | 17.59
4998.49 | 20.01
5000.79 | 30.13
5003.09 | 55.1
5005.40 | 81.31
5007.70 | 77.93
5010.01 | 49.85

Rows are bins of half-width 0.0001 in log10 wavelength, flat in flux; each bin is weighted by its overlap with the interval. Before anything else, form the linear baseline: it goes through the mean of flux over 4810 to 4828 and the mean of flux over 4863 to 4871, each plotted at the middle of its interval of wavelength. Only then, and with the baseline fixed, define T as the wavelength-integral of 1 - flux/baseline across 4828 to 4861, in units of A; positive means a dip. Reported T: 1.7 A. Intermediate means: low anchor 16.7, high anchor 23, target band 19.2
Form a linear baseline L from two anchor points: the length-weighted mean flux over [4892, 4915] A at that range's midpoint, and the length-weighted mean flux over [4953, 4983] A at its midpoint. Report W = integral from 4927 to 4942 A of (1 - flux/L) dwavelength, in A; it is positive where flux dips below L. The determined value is 1.6 A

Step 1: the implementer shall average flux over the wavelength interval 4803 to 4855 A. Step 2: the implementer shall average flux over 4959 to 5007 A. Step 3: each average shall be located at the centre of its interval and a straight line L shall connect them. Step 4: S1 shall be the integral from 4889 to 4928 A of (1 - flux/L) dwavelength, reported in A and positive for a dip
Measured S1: 6.8 A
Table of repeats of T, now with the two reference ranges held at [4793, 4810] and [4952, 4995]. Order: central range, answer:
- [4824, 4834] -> 0.6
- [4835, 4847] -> 0.7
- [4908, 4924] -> 2.3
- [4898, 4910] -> 1.2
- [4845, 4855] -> 0.9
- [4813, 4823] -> 0.0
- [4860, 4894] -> -4.5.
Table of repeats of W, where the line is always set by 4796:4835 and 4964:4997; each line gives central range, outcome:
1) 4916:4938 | -0.7 A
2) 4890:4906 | -0.7 A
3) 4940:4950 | 0.0 A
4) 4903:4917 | -0.3 A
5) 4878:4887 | -0.2 A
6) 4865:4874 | -0.9 A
